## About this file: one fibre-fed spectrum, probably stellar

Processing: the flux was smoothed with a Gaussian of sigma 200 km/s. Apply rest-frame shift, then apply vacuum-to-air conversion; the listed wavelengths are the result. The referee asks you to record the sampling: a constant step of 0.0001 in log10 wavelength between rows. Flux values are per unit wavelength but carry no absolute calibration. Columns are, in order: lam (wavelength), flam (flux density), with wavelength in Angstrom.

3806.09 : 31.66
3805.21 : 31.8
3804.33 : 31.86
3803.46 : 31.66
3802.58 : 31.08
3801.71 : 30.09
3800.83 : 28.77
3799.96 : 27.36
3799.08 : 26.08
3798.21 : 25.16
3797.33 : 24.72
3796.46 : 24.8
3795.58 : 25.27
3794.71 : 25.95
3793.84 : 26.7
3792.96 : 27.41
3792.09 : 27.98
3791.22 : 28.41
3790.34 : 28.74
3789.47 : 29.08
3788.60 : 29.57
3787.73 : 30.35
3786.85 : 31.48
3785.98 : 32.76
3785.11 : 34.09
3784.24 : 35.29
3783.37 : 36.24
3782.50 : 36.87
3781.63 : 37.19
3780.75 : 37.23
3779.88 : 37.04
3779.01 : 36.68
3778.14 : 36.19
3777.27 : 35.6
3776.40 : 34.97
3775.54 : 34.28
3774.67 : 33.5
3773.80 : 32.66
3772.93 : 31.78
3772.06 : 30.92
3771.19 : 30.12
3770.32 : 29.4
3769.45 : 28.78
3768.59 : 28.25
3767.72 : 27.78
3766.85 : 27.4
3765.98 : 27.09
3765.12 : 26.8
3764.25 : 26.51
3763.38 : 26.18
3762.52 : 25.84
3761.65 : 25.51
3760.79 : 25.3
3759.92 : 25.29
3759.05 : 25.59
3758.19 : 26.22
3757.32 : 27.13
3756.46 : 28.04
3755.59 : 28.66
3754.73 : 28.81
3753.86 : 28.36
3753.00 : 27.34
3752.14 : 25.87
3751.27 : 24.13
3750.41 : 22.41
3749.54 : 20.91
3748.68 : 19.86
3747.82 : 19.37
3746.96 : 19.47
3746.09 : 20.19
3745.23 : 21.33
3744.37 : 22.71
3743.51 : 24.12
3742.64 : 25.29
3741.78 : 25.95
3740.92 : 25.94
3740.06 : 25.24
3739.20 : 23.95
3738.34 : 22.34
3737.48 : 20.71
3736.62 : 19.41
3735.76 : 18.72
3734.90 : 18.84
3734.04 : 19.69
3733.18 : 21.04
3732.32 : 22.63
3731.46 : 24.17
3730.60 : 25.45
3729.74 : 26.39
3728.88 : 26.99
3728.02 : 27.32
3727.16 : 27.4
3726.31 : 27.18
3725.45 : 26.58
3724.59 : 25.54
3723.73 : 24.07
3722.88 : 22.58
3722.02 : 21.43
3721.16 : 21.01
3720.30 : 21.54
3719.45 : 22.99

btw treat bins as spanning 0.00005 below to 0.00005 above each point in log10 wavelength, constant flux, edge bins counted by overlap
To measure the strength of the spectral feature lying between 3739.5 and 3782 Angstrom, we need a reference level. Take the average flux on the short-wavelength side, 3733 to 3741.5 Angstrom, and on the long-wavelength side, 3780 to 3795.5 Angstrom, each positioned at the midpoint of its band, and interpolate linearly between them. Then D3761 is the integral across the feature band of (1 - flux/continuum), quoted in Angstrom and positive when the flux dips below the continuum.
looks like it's -2.3 Angstrom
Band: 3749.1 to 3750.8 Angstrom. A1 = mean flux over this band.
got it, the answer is 21.6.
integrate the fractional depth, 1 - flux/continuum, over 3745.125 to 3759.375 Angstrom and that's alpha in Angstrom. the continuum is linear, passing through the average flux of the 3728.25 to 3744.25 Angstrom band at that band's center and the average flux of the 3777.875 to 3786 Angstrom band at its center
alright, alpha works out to 1.7 Angstrom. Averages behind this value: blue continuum 23.2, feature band 24.4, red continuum 36.1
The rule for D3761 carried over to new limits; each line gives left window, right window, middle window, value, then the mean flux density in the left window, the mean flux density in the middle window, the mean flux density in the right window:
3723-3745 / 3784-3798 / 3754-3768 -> -0.33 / 23.9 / 26.8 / 28.8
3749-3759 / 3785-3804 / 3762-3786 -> -4.16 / 26.1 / 32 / 28.4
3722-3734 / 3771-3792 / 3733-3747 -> 2.42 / 24.9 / 22.1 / 33.3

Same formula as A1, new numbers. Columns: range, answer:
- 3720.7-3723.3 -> 21.6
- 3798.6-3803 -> 28.7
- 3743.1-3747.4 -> 21.6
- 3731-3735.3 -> 21.3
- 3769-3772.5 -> 29.8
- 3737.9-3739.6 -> 23.1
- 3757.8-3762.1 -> 25.6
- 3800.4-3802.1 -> 29.3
